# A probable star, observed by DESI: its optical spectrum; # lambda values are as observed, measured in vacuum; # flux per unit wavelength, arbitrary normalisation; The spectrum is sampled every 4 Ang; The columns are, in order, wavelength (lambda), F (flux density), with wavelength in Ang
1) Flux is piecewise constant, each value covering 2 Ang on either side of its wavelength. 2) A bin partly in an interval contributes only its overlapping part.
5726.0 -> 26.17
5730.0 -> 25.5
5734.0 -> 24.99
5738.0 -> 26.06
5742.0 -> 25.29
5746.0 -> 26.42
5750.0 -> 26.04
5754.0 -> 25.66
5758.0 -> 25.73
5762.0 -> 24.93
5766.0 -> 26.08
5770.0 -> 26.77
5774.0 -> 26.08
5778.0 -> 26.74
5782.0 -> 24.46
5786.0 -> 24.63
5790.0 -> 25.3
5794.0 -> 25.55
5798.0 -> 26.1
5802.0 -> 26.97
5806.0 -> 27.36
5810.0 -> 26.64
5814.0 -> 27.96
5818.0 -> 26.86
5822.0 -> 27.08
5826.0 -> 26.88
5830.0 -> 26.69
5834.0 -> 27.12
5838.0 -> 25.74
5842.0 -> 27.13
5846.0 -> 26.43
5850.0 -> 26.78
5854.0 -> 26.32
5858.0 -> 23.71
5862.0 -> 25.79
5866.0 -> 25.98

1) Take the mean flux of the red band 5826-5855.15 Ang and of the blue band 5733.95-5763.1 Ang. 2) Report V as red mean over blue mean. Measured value 1.04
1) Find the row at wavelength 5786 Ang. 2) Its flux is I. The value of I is 24.63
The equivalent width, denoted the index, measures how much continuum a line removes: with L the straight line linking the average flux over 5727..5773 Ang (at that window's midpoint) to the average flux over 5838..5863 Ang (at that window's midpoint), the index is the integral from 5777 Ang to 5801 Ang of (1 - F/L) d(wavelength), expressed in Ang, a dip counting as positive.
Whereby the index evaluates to 0.4 Ang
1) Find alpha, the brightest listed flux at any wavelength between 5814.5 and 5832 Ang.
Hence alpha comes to 27.08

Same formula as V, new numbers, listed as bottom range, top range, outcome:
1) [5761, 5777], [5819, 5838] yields 1.03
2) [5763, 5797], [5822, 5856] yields 1.04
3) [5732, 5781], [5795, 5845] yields 1.04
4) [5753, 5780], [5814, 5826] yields 1.04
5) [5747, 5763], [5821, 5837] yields 1.05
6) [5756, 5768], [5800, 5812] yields 1.06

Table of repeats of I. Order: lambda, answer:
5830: 26.69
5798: 26.1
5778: 26.74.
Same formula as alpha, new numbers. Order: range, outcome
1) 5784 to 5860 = 27.96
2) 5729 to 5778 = 26.77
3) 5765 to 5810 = 27.36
